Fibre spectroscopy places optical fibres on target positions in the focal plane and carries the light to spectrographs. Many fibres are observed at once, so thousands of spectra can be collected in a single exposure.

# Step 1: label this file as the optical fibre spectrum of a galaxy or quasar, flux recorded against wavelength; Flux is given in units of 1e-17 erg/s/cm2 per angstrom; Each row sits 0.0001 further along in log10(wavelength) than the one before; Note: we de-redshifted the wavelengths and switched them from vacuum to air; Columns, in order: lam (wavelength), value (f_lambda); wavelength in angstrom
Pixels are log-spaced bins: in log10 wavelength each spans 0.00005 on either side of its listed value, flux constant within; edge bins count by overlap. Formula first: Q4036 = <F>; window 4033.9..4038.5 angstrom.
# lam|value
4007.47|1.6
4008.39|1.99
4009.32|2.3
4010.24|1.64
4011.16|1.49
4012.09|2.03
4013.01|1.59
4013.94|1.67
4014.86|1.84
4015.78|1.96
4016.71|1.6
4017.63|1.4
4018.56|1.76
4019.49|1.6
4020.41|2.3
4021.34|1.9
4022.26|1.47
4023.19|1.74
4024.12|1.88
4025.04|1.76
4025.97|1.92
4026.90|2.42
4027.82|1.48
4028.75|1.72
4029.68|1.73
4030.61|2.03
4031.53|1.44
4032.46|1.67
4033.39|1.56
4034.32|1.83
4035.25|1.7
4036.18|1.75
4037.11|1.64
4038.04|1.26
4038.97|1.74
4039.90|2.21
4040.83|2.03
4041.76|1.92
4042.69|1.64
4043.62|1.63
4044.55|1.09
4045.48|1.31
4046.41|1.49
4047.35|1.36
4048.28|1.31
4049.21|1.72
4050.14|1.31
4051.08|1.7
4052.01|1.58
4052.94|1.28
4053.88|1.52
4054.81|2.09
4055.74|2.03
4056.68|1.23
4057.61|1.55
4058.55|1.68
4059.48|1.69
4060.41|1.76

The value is 1.63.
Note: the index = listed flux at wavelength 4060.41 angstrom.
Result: 1.76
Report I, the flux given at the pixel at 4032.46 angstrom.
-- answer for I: 1.67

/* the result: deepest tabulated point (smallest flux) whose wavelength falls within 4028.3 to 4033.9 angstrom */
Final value 1.44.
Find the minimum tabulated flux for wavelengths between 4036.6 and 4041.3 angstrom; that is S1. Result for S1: 1.26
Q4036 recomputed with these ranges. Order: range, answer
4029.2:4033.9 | 1.69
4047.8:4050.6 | 1.45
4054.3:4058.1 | 1.72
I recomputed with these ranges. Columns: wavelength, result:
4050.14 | 1.31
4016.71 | 1.6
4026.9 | 2.42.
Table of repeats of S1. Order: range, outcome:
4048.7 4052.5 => 1.31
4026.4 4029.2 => 1.48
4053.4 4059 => 1.23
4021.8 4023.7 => 1.47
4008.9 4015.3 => 1.49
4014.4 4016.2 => 1.84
